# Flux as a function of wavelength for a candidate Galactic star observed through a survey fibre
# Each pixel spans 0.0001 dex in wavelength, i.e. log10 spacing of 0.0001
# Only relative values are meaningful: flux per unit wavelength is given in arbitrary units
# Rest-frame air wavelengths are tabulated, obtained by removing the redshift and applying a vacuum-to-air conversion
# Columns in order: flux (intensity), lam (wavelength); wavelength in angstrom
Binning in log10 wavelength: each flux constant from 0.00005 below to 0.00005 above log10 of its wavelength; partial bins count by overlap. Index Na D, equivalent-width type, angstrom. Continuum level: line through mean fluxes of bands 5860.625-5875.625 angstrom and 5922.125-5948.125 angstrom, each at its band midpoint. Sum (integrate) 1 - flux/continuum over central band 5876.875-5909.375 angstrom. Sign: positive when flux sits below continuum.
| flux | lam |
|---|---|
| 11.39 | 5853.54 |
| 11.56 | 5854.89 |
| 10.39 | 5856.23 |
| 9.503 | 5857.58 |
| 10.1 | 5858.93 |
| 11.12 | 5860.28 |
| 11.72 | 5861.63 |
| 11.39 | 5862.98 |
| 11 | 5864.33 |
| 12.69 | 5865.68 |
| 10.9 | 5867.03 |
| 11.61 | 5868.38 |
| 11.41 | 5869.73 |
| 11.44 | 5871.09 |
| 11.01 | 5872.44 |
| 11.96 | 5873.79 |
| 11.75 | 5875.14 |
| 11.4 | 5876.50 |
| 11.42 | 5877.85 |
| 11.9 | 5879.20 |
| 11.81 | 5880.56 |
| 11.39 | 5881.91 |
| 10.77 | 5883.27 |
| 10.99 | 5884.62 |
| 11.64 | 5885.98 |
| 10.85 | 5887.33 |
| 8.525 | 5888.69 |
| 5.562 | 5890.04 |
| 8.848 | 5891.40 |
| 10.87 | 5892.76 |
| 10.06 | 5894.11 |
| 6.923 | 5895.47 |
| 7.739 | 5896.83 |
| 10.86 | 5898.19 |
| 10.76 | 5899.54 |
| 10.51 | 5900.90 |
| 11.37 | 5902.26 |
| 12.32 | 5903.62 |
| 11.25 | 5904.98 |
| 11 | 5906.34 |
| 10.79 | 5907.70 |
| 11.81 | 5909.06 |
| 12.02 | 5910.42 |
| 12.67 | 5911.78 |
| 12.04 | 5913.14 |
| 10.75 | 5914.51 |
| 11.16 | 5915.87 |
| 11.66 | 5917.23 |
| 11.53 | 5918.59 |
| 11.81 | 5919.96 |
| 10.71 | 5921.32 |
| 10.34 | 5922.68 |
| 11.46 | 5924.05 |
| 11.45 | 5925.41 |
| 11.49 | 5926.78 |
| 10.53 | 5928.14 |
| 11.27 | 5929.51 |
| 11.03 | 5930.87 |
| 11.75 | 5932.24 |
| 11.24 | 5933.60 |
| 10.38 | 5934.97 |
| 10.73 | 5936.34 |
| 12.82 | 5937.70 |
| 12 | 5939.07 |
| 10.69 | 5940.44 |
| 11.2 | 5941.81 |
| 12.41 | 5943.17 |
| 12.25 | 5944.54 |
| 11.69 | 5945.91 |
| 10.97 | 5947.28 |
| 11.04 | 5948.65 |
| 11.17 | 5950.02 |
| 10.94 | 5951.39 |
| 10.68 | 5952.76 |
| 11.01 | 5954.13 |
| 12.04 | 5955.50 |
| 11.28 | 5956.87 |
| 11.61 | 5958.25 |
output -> 3.0 angstrom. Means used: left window 11.5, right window 11.4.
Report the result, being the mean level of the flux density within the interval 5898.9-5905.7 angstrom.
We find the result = 11.2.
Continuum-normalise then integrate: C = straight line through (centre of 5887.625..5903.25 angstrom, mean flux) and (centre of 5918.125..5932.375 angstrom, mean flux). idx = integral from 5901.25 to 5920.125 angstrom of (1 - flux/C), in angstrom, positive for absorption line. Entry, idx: -2.3 angstrom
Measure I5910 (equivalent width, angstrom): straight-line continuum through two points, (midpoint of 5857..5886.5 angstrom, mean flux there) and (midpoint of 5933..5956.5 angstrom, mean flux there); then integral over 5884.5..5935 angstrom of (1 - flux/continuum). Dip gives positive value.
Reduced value 2.69 angstrom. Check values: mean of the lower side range 11.3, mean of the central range 10.7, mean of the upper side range 11.4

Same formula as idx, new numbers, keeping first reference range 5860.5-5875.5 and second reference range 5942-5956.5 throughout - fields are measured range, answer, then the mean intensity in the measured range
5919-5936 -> 0.5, 11.1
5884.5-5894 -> 1.6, 9.56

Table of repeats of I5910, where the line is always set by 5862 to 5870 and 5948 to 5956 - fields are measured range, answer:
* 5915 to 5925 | 0.0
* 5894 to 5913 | 1.0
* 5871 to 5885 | 0.0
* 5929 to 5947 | -0.5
